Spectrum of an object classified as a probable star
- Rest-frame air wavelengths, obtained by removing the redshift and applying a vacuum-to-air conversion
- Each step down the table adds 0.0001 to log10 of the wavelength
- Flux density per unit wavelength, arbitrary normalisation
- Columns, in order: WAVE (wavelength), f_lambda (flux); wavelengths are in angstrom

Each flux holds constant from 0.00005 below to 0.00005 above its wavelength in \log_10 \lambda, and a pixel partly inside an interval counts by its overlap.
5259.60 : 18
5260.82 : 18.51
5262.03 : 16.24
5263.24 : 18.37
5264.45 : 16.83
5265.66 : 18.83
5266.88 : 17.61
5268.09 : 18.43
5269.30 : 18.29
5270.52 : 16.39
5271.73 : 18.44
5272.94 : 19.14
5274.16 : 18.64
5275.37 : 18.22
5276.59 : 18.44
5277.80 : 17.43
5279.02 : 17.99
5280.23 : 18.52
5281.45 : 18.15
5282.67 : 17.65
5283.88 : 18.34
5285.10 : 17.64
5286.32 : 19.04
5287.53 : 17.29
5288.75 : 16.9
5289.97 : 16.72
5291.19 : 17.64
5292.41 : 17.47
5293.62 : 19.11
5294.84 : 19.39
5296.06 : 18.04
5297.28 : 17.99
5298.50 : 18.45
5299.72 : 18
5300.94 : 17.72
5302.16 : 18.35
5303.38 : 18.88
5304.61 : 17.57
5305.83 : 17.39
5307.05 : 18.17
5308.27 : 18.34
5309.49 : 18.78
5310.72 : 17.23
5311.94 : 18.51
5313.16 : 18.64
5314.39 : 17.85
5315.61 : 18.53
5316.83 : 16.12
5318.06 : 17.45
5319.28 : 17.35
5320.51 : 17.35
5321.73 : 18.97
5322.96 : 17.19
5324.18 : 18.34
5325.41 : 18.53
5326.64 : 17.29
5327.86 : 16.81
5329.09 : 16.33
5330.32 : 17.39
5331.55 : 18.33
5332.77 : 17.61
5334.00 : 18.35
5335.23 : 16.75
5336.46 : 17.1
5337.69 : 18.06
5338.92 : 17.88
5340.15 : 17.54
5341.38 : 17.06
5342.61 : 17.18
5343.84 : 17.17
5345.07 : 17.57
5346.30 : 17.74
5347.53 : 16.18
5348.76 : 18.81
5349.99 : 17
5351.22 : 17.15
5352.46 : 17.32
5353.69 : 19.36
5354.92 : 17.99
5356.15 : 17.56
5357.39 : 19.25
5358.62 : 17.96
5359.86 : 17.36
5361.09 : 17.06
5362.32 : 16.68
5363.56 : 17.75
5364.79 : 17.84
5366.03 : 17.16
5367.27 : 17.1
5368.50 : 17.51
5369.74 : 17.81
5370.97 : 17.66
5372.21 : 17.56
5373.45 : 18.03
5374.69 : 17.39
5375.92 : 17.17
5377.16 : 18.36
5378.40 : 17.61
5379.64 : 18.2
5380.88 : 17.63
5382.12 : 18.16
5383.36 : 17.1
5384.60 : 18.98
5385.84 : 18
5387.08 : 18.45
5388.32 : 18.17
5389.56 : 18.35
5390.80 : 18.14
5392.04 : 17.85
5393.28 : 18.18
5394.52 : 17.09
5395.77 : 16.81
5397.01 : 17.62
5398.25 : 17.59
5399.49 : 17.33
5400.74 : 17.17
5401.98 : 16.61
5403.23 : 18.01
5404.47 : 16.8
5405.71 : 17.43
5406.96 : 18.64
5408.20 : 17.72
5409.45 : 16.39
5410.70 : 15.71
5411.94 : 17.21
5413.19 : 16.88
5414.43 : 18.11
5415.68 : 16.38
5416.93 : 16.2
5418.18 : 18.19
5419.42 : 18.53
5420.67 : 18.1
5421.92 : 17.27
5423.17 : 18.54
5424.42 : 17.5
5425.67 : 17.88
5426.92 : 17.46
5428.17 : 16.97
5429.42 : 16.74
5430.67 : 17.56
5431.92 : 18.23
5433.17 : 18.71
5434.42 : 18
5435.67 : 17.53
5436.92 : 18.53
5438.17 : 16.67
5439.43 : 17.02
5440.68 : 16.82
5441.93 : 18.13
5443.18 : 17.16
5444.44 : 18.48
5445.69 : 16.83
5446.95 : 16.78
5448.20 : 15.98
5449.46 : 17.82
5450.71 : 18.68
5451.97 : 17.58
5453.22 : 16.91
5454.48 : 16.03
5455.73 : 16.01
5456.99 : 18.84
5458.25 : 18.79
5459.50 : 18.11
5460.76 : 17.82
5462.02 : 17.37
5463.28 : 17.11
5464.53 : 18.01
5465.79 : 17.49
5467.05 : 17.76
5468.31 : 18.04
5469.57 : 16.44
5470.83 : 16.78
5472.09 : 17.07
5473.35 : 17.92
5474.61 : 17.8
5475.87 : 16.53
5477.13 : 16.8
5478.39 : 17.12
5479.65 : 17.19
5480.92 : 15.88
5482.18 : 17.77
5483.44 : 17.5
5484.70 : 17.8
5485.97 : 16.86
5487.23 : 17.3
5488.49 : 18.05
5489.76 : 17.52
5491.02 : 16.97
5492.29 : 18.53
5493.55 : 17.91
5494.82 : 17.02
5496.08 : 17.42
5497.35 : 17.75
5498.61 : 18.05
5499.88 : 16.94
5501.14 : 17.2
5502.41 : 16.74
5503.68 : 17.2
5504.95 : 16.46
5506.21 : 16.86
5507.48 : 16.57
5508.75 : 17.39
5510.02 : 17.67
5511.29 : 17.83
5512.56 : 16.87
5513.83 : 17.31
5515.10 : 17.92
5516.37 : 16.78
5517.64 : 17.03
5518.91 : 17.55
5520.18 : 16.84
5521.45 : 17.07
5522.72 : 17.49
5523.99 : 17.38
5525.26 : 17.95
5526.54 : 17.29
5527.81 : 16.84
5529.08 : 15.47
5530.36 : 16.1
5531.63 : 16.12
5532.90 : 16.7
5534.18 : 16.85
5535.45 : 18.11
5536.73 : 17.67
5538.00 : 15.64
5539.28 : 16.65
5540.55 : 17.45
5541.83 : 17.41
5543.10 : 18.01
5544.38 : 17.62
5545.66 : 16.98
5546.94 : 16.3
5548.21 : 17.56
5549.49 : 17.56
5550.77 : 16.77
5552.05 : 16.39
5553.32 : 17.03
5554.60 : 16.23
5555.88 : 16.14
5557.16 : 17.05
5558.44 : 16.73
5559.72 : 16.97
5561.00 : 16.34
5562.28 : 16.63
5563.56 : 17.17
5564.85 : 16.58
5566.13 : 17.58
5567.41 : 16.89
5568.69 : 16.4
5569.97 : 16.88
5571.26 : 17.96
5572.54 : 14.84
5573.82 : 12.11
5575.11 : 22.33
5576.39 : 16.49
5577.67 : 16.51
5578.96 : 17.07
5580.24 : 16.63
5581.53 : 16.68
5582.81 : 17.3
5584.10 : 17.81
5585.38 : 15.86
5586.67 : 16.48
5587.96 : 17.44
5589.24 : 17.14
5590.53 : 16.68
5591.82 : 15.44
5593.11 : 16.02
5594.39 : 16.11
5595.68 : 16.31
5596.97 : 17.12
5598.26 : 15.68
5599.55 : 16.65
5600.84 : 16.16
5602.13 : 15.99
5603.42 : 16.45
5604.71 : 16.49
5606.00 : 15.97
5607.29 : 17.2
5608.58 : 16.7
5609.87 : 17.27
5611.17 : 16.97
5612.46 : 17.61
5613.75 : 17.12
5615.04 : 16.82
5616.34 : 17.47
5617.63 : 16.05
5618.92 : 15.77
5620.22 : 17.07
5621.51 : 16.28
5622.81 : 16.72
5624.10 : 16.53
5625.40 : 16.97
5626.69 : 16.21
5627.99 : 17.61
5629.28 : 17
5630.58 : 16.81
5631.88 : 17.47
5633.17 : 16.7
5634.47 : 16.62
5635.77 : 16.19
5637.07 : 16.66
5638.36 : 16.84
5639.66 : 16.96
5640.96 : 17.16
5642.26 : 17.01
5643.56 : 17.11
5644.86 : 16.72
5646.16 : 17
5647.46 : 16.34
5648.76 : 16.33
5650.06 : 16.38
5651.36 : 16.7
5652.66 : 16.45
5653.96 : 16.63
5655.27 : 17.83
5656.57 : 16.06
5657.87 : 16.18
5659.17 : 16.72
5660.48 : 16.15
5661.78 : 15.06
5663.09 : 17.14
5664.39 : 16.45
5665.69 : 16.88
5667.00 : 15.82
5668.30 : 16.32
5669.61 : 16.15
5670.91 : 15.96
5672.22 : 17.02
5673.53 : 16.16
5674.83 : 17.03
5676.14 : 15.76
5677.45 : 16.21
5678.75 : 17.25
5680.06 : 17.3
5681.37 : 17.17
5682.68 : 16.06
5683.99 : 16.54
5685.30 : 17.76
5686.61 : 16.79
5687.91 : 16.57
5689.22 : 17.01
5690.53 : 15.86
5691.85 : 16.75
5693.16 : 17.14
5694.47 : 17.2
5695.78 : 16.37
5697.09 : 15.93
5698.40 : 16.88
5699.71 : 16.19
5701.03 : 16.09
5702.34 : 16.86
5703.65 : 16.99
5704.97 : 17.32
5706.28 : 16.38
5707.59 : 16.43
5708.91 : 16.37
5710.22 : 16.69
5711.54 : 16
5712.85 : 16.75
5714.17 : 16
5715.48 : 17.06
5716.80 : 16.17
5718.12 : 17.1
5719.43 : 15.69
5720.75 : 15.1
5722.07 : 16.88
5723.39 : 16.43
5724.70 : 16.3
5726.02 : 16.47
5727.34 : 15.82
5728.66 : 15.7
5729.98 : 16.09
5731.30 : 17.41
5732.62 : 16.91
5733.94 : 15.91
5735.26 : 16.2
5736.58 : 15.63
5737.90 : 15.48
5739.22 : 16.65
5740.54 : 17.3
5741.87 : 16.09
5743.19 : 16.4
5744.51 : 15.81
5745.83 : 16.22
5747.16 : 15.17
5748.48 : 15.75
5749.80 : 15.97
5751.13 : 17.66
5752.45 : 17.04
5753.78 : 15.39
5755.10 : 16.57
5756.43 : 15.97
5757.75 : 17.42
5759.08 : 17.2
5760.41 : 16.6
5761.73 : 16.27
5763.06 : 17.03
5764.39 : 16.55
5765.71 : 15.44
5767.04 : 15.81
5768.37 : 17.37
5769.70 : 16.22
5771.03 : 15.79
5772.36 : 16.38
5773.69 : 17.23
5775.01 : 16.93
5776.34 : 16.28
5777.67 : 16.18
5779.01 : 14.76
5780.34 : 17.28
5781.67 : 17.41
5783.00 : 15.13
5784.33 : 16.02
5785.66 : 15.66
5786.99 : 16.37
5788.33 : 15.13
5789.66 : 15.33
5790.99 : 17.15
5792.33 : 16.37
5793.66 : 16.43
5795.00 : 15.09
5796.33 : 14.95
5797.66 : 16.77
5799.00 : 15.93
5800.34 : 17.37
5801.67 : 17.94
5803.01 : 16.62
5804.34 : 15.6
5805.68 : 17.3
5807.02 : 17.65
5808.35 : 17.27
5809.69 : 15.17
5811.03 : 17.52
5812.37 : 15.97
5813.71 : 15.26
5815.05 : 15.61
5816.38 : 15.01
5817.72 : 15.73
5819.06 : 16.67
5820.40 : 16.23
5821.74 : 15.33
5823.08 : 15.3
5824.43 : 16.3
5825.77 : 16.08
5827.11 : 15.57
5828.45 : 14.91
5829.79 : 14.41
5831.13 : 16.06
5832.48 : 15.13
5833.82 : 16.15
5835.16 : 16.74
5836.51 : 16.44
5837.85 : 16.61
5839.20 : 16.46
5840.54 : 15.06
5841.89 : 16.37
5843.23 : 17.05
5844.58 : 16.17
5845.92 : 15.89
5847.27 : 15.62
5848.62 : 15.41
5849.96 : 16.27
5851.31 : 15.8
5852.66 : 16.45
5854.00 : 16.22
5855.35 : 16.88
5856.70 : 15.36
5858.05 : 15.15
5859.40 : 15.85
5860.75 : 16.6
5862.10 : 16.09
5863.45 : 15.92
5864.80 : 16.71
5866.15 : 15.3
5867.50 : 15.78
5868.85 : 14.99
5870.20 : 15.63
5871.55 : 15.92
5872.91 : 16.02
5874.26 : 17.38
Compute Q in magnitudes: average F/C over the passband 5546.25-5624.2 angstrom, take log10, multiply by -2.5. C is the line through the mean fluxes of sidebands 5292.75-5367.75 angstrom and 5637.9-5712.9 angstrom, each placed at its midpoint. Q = 0.014 mag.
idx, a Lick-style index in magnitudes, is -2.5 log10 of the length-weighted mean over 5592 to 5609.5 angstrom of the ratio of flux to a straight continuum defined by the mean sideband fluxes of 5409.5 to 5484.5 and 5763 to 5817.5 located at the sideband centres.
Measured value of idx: 0.03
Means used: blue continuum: 17.4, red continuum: 16.3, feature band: 16.4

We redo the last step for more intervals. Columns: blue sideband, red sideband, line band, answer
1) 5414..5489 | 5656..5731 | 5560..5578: 0.01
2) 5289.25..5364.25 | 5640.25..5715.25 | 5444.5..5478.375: 0.00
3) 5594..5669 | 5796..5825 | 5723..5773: 0.00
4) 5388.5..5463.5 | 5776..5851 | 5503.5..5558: 0.01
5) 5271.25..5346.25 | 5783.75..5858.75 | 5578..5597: 0.02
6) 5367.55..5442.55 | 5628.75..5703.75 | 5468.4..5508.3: 0.00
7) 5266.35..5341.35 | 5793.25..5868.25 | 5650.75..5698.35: 0.00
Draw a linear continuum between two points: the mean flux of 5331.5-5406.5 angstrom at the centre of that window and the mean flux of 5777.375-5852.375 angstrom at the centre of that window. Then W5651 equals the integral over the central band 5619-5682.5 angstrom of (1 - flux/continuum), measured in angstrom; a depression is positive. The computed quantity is 0.1 angstrom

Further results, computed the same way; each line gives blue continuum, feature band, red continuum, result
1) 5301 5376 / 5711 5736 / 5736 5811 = 0.3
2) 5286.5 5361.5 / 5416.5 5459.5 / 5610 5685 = -0.4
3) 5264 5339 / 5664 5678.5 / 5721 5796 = 0.2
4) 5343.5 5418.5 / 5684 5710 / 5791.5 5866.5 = -0.2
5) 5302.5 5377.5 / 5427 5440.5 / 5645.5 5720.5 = -0.2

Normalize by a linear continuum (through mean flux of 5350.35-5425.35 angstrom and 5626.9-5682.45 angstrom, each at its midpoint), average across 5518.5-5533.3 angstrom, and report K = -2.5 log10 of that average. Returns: 0.01 mag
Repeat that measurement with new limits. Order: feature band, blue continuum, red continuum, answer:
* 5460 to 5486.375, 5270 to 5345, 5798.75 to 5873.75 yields 0.00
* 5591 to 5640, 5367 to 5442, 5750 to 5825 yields 0.02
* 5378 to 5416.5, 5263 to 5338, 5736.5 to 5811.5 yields 0.00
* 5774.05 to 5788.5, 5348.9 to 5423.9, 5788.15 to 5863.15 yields 0.00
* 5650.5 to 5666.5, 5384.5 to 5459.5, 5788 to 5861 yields 0.01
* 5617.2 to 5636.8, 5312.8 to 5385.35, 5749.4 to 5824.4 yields 0.01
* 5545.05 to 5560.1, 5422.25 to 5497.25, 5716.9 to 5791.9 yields 0.02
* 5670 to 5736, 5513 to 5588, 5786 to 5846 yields 0.00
